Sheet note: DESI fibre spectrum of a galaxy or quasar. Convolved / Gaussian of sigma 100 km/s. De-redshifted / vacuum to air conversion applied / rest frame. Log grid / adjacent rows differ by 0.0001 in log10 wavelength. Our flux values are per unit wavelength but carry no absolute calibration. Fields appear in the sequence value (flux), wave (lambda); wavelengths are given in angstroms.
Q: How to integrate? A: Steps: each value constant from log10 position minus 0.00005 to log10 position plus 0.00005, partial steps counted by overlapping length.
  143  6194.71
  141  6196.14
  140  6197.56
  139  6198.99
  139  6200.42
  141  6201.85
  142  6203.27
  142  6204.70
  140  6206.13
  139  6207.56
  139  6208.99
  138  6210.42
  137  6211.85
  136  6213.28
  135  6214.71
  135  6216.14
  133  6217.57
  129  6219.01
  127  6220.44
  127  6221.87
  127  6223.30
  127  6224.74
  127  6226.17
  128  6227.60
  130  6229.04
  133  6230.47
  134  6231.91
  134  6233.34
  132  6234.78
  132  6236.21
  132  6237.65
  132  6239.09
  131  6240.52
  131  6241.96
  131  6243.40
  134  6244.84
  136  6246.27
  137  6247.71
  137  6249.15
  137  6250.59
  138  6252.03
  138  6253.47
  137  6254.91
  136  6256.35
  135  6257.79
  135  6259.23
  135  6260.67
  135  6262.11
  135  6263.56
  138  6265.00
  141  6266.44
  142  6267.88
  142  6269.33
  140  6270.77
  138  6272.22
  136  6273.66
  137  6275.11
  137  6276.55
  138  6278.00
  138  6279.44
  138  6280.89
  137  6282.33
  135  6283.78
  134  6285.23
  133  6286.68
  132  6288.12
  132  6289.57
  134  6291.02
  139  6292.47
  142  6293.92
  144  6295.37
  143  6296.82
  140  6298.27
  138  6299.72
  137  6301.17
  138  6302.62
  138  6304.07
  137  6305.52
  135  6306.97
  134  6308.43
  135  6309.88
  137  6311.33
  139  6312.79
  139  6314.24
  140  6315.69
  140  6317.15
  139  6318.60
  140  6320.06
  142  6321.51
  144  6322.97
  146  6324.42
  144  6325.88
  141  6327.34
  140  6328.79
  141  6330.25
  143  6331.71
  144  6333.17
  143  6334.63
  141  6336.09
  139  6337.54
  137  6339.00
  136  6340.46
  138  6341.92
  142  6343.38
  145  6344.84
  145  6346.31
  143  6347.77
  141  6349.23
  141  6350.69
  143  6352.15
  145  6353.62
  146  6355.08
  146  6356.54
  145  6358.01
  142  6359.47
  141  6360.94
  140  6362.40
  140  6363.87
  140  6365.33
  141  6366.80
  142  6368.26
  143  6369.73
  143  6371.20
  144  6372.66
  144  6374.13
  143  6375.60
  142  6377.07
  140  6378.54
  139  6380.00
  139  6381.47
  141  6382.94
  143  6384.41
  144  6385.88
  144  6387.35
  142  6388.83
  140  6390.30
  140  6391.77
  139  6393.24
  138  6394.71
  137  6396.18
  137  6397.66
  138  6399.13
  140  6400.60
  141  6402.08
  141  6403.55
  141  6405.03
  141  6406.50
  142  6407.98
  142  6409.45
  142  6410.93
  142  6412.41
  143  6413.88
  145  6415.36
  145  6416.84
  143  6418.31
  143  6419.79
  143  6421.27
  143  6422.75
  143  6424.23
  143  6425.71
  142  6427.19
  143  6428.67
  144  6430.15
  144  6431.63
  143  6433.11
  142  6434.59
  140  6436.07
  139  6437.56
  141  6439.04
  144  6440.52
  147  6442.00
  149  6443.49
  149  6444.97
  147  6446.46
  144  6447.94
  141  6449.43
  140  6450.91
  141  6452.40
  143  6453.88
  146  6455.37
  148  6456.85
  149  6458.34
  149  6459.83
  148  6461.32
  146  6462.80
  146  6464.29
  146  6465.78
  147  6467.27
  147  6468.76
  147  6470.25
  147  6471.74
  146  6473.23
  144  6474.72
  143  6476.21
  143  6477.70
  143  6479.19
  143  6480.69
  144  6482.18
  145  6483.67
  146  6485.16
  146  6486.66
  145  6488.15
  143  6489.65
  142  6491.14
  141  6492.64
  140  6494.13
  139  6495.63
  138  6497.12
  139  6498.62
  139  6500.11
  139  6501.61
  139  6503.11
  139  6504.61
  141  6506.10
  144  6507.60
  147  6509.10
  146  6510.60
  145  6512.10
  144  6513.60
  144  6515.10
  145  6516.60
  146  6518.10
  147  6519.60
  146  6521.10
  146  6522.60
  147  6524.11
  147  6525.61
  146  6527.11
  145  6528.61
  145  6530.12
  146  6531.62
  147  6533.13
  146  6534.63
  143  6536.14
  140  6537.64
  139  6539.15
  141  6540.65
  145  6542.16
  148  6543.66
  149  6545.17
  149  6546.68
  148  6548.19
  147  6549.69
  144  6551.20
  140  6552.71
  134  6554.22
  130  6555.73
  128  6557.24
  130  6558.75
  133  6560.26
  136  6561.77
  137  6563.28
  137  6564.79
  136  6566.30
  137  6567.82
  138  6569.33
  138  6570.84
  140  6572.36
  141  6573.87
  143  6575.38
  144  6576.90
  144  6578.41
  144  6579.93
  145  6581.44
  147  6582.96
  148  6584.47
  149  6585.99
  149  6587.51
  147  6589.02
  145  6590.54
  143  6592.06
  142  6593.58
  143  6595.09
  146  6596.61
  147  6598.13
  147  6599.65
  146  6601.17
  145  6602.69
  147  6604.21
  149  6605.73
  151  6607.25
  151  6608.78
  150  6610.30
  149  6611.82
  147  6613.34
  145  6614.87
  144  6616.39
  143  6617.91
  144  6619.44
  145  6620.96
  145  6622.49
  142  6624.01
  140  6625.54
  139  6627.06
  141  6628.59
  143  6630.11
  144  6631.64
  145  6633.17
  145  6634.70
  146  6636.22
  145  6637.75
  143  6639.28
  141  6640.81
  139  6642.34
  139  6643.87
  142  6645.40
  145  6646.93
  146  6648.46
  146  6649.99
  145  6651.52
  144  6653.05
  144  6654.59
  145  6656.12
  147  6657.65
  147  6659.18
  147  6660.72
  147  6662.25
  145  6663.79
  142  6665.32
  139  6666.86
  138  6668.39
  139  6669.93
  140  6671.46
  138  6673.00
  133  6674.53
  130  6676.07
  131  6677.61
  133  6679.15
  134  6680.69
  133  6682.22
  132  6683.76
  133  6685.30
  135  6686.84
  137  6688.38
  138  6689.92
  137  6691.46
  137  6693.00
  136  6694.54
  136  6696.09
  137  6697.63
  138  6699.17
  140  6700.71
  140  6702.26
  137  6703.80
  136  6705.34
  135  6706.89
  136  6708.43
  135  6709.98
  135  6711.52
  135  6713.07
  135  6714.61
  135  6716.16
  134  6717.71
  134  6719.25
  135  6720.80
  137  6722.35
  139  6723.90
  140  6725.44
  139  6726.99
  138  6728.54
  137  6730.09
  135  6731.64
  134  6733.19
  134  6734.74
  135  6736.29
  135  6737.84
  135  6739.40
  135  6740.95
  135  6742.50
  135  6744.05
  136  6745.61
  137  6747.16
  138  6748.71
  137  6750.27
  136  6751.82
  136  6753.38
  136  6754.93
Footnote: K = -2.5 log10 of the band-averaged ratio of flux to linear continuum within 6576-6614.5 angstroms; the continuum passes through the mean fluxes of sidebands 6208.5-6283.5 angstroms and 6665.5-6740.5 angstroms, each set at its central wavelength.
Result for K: -0.08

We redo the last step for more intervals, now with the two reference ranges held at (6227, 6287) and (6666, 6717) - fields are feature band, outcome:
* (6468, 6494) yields -0.067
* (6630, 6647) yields -0.056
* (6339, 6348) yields -0.042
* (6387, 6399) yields -0.030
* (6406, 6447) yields -0.060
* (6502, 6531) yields -0.069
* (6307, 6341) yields -0.036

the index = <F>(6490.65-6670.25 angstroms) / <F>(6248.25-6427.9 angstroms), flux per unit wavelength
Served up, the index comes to 1.0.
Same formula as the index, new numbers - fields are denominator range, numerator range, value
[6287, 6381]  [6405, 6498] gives 1.02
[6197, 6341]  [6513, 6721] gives 1.03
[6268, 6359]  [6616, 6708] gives 1.00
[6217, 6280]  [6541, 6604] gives 1.06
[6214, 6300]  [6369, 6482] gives 1.06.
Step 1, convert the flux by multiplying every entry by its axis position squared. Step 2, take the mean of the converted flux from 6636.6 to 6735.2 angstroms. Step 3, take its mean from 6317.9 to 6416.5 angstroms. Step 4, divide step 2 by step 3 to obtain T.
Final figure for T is 1.1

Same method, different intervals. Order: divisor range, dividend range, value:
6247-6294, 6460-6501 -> 1.12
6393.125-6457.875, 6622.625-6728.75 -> 1.05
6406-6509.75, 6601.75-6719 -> 1.04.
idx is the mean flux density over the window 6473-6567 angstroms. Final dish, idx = 142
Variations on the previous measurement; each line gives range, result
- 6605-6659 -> 145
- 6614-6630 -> 143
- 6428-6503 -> 144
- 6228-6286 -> 136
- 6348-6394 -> 142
